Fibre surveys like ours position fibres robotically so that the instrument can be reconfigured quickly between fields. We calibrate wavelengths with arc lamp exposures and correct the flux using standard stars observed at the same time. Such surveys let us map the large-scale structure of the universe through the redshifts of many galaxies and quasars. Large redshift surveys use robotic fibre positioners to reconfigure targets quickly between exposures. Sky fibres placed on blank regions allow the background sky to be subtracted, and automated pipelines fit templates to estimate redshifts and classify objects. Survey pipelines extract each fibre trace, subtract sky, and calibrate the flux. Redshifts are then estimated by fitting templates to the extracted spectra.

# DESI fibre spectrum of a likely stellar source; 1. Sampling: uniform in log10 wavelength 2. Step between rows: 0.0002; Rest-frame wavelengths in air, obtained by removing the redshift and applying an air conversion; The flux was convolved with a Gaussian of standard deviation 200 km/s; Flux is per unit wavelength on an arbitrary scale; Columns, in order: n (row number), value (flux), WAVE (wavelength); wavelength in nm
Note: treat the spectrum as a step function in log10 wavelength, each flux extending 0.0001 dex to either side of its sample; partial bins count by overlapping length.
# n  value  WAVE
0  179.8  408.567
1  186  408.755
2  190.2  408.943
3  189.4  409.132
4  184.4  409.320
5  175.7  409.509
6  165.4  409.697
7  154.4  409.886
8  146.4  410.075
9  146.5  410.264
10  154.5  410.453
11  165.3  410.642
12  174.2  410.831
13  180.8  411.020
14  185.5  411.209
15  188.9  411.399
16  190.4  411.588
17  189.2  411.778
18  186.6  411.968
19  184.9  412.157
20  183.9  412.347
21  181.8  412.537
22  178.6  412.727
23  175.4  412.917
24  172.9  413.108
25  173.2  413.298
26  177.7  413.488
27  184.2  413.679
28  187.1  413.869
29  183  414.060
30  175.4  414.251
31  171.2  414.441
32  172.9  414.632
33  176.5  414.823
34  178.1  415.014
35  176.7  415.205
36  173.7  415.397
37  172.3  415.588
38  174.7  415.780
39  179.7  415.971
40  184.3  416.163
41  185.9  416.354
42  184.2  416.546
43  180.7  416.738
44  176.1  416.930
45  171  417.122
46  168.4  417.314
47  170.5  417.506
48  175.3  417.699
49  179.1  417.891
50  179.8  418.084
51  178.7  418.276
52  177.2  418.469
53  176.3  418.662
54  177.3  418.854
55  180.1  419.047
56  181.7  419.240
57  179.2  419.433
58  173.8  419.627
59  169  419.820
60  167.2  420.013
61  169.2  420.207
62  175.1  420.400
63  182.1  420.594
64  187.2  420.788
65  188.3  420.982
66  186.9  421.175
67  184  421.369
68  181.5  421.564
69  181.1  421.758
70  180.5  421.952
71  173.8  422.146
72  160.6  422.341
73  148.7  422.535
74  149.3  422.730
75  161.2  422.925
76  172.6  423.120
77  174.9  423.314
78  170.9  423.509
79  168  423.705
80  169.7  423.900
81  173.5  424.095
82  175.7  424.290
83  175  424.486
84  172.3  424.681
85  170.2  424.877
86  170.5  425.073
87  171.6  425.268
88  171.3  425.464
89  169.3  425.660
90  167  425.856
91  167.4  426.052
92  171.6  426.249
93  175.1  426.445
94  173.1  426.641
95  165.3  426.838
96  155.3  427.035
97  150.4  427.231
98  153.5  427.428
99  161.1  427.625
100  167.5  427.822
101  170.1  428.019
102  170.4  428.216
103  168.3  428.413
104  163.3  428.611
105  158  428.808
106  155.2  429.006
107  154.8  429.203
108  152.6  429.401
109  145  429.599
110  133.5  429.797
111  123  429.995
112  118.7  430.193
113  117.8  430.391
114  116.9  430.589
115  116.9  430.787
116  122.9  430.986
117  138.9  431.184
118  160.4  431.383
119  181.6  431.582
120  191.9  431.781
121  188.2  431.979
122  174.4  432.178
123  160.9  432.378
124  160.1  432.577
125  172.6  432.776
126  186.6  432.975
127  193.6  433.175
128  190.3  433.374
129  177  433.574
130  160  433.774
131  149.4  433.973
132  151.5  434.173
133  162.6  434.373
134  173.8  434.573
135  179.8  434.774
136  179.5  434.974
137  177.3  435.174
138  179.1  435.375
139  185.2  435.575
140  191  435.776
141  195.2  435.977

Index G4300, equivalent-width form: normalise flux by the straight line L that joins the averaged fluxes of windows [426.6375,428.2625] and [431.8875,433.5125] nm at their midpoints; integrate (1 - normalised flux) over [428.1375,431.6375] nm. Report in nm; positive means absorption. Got 0.530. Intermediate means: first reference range 162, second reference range 178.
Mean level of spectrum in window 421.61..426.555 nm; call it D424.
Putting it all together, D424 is 170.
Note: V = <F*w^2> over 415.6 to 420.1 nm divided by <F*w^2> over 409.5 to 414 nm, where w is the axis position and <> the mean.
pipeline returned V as 1.0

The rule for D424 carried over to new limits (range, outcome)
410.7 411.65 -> 183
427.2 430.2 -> 154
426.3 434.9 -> 159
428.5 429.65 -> 155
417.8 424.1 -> 174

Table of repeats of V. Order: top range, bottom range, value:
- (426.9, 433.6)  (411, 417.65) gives 0.95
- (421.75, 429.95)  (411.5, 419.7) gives 0.97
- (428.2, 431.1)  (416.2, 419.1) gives 0.84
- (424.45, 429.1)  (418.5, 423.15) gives 0.98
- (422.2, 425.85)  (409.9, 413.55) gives 1.02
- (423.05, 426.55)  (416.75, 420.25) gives 1.01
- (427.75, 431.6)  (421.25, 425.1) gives 0.88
